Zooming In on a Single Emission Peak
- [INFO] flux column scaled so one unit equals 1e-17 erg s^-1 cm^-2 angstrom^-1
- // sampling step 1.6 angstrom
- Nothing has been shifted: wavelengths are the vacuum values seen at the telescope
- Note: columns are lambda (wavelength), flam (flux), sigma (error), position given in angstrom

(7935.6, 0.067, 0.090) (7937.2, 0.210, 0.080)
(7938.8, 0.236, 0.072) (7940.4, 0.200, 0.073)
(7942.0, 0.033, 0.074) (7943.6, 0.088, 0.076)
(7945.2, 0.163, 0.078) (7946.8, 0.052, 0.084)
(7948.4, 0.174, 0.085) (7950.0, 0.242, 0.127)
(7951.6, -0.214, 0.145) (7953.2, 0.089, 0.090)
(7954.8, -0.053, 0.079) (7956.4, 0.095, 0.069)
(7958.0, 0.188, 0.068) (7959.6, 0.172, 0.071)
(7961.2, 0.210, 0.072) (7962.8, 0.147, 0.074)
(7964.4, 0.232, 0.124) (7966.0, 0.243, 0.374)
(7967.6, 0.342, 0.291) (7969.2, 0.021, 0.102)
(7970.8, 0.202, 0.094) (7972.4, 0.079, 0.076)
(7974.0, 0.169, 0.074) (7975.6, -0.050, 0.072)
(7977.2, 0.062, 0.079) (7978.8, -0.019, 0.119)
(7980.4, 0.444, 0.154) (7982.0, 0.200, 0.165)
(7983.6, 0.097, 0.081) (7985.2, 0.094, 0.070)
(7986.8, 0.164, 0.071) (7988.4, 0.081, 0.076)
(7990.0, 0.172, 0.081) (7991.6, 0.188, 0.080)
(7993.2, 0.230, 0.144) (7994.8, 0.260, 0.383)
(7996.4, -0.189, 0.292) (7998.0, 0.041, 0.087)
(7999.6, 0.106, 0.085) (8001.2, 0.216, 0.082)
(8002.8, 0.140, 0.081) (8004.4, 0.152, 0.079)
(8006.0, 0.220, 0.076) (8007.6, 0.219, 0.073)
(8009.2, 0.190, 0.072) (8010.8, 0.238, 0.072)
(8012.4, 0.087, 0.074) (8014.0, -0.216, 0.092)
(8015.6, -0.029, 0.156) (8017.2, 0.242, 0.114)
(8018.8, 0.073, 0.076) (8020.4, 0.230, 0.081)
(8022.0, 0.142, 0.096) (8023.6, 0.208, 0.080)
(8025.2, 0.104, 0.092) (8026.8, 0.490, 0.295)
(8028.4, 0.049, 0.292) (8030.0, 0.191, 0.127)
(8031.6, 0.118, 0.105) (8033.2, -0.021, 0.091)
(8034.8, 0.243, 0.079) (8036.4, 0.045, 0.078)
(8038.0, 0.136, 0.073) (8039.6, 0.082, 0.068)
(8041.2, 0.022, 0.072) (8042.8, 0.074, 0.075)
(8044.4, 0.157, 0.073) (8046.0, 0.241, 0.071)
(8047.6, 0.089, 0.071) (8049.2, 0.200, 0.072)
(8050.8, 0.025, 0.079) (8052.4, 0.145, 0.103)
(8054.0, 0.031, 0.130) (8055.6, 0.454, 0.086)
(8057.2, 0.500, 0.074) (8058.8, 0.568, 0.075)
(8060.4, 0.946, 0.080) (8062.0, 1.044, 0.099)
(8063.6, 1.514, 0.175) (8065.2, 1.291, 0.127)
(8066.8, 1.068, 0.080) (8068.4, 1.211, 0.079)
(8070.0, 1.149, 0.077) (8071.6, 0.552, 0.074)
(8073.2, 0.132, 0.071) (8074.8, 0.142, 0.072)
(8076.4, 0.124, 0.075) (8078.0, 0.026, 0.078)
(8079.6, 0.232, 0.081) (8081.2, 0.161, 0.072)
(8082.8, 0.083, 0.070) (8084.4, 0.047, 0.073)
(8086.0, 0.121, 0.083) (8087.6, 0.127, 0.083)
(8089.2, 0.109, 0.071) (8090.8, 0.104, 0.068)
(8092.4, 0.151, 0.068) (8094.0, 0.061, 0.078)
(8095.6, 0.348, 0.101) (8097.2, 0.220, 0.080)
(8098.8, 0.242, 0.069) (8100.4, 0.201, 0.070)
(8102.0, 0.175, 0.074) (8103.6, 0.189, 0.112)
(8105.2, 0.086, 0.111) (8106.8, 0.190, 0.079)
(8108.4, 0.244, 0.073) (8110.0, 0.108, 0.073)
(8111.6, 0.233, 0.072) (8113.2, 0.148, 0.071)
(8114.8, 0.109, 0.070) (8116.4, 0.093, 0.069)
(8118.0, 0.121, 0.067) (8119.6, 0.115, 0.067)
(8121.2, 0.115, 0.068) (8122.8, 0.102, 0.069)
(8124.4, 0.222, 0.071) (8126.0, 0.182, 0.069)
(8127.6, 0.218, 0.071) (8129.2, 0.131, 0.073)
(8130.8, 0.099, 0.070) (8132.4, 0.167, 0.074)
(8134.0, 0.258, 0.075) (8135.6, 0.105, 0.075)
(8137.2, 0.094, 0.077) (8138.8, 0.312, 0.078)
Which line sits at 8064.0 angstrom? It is [O II]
